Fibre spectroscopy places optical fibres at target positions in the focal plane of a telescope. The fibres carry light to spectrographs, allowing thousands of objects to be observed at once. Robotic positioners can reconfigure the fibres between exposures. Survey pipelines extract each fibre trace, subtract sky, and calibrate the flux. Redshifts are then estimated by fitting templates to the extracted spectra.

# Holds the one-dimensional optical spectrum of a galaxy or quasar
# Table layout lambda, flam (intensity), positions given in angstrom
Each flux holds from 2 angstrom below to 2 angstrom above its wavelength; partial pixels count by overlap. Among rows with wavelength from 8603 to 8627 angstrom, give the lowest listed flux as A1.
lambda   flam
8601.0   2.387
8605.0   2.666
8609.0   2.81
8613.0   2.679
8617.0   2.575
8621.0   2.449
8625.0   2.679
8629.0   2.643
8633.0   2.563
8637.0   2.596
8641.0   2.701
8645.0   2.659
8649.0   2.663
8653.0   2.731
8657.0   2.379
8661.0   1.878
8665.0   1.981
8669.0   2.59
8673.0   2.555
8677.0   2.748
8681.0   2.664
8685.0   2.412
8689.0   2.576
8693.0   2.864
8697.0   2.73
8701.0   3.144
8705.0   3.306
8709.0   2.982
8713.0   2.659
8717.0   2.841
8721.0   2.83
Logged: 2.449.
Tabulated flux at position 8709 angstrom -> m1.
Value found 2.982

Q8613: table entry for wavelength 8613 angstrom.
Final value 2.679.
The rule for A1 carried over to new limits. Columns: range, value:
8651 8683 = 1.878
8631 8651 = 2.563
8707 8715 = 2.659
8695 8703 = 2.73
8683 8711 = 2.412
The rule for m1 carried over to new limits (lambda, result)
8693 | 2.864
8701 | 3.144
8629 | 2.643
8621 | 2.449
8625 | 2.679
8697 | 2.73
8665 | 1.981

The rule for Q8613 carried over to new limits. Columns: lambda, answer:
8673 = 2.555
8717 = 2.841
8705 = 3.306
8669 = 2.59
